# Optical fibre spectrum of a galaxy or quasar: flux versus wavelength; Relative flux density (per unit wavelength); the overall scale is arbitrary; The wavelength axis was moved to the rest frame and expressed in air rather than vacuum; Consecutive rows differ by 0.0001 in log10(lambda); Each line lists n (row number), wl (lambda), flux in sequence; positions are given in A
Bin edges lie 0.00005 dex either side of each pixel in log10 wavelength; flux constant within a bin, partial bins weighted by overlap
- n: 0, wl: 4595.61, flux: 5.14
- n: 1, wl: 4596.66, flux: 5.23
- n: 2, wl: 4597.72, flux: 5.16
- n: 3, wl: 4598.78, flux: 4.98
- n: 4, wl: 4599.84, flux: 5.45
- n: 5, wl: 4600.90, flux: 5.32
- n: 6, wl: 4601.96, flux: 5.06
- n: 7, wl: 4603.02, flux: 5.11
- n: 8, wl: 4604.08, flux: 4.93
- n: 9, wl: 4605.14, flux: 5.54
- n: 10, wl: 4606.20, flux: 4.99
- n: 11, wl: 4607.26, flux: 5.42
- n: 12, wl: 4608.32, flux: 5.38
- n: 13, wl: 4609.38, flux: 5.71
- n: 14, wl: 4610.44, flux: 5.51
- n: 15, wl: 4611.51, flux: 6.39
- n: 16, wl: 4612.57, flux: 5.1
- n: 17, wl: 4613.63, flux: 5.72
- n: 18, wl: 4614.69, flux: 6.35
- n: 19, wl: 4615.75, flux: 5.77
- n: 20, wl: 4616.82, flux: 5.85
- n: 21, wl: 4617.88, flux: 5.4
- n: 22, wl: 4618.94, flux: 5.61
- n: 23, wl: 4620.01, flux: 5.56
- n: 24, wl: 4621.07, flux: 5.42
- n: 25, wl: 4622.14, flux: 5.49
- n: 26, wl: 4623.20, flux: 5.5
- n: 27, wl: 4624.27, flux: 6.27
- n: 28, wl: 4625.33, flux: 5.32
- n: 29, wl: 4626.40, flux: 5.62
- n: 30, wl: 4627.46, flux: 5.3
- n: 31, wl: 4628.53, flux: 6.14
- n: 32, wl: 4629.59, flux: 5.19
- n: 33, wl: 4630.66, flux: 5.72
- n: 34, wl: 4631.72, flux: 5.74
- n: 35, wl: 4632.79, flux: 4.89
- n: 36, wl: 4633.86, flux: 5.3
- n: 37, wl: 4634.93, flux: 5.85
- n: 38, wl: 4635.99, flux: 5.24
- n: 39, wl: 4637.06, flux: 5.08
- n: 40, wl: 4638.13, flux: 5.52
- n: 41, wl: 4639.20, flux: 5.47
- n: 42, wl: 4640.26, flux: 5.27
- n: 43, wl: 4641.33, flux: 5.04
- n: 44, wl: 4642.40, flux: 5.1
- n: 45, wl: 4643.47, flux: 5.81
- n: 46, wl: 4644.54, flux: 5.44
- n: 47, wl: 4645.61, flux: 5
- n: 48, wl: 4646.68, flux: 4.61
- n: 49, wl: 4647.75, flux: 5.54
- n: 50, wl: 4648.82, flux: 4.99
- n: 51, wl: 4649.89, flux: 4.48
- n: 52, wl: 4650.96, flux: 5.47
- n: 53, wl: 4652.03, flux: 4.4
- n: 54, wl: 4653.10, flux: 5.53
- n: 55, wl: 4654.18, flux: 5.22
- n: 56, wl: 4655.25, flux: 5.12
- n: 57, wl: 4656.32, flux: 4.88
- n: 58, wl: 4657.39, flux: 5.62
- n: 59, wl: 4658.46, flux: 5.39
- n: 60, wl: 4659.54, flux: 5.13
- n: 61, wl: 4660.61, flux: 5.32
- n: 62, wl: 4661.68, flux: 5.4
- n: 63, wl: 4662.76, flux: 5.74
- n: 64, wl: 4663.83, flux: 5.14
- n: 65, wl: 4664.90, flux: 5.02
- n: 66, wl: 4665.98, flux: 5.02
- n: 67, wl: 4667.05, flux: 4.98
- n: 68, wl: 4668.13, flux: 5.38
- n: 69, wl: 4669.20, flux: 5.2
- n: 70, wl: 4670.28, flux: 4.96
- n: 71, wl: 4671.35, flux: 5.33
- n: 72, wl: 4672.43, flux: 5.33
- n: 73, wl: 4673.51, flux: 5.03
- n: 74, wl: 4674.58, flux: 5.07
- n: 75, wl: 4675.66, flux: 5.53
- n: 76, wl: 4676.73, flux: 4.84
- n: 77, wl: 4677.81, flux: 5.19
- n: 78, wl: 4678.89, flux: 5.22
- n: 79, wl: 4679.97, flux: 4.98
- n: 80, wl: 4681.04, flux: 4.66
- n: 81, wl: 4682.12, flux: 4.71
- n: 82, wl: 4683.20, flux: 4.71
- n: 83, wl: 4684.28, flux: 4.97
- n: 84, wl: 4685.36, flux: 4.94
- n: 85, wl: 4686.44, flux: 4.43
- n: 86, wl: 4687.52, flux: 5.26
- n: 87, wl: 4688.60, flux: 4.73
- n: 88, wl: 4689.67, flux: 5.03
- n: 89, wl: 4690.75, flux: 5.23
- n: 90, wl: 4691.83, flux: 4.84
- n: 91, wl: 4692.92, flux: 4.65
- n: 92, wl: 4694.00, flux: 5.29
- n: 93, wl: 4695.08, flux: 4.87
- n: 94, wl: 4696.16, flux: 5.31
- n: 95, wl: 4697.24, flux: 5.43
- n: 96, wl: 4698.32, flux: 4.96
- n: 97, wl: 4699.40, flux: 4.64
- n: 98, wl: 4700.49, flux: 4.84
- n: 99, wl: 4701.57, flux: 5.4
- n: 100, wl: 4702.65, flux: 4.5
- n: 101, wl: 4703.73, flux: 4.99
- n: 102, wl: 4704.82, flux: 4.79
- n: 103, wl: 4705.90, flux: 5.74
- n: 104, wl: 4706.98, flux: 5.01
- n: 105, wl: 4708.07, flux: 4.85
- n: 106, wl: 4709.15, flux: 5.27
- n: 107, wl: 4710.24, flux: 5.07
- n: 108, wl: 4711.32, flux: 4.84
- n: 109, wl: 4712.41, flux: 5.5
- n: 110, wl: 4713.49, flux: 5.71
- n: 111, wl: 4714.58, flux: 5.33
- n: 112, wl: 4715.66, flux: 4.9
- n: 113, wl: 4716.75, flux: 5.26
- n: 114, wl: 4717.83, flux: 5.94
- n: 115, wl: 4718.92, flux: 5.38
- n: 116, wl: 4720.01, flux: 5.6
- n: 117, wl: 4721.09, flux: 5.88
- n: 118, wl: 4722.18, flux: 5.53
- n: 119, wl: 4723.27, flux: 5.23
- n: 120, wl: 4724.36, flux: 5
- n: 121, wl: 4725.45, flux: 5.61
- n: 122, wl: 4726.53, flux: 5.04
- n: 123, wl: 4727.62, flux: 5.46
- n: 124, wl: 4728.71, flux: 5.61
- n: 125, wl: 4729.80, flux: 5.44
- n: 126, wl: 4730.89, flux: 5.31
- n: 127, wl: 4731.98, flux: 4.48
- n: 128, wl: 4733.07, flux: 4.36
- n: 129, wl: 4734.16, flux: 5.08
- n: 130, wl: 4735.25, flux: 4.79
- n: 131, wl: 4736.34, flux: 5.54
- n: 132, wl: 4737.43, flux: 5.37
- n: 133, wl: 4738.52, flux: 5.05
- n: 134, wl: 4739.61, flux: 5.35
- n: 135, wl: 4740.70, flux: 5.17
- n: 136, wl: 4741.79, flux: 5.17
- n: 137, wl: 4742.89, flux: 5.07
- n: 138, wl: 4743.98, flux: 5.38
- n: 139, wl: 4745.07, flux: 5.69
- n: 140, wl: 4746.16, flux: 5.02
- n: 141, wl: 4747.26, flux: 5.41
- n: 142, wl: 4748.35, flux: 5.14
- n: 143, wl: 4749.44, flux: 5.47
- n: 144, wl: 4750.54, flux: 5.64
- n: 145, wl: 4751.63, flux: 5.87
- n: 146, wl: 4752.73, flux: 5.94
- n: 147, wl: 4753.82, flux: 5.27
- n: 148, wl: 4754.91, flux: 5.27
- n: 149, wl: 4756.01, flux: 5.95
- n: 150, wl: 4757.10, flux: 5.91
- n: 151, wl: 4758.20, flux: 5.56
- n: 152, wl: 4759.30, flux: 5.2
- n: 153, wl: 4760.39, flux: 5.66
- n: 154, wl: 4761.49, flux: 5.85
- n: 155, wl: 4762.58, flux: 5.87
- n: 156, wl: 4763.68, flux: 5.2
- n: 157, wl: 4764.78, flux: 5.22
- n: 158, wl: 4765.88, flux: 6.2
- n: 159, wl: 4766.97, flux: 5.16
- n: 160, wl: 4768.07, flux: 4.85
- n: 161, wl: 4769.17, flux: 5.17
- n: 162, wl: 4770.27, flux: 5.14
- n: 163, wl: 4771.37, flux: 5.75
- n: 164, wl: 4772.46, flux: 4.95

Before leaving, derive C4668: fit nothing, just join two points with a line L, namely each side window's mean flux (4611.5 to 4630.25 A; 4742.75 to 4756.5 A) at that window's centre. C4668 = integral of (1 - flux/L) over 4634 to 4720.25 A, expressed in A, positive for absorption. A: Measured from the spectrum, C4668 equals 6.7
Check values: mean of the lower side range 5.65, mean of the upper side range 5.48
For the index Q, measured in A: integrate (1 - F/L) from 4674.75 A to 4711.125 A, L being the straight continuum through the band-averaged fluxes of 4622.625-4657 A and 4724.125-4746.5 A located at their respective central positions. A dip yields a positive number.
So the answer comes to 1.76 A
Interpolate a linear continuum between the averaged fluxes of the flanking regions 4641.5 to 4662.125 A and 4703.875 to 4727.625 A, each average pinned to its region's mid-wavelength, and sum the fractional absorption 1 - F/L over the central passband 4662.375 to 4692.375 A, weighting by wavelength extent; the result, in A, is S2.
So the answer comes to 1.0 A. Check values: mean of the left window 5.18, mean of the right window 5.31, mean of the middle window 5.05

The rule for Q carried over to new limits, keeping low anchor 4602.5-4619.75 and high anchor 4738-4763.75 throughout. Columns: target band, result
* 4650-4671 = 1.25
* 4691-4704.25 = 1.25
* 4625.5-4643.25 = 0.40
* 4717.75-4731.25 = 0.08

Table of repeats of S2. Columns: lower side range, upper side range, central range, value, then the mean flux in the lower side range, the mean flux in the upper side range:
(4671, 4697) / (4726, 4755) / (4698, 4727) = -0.4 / 5.01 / 5.27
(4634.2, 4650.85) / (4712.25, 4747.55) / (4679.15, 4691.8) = 0.9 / 5.24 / 5.29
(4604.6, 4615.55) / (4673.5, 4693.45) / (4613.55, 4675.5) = -0.5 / 5.62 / 4.95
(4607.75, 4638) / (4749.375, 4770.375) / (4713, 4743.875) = 1.5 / 5.58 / 5.53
